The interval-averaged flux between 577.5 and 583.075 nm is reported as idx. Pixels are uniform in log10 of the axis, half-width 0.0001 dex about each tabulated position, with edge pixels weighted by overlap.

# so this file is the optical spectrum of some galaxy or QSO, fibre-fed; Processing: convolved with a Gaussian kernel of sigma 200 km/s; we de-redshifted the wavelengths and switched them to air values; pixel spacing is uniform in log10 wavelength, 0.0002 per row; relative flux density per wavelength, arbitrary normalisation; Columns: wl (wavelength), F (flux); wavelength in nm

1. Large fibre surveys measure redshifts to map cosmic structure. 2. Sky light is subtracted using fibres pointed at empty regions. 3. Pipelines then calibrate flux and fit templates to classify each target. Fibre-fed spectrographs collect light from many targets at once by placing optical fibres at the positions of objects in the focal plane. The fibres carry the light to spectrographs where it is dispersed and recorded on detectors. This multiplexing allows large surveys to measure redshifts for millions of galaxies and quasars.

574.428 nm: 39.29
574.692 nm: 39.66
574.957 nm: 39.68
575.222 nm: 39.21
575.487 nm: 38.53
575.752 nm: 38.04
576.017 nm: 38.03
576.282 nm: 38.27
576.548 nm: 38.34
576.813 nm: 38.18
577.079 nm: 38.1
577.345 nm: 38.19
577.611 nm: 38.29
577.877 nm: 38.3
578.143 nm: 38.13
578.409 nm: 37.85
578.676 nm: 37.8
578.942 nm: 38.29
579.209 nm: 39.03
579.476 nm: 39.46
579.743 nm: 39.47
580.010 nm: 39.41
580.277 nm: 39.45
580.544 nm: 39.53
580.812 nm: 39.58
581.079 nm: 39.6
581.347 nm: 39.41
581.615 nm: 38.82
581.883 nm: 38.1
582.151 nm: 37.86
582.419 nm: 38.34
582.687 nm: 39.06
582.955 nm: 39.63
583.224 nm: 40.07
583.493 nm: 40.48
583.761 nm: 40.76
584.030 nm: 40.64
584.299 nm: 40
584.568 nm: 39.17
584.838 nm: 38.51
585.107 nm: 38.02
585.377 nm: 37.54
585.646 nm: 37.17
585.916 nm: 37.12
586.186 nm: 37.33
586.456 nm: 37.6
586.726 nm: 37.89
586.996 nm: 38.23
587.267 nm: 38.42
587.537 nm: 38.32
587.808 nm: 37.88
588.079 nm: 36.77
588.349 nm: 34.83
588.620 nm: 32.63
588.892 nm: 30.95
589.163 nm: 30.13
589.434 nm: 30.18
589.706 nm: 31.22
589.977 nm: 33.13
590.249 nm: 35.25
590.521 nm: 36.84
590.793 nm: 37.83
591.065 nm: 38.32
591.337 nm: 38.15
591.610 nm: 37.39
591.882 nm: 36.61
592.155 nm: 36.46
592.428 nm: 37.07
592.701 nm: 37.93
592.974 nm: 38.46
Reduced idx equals 38.8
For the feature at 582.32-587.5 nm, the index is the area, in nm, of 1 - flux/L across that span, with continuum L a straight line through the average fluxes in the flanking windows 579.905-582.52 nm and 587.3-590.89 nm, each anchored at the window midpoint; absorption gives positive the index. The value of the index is -0.27 nm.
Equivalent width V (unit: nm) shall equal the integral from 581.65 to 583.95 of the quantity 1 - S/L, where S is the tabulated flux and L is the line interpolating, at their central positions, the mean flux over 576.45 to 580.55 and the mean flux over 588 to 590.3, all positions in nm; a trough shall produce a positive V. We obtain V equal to -0.20 nm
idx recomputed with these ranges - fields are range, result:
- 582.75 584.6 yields 40.1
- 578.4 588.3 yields 38.7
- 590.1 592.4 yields 37.1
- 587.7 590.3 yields 33.2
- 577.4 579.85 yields 38.5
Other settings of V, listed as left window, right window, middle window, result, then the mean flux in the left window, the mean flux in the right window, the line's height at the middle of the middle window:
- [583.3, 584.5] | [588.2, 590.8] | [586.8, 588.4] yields -0.09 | 40.4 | 33.1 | 35.6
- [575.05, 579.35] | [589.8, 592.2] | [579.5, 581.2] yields -0.07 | 38.3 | 36.6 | 37.9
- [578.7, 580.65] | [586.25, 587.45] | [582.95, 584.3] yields -0.06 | 39.2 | 38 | 38.5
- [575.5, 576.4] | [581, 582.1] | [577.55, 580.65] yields -0.02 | 38.2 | 38.8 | 38.6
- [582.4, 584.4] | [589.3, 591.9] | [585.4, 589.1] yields 0.11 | 40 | 35.4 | 37.6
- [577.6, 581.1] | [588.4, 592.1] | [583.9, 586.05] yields -0.11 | 38.9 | 34.6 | 36.6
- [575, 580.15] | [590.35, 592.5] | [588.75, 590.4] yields 0.25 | 38.5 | 37.3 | 37.5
